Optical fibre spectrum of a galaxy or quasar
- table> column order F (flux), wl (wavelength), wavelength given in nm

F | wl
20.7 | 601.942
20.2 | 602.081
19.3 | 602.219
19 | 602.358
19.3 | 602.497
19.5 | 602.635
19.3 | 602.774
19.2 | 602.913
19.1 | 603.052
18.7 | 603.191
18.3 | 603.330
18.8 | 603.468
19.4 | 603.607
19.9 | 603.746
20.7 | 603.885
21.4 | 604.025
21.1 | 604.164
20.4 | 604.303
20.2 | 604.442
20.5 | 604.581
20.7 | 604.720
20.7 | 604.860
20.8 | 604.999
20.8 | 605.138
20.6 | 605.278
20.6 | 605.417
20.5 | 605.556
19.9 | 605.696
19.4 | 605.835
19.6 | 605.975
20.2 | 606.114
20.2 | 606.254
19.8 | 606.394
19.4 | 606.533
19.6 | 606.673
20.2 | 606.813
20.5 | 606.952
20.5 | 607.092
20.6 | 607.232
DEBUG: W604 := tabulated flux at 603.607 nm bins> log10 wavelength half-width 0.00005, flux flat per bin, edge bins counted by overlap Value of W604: 19.4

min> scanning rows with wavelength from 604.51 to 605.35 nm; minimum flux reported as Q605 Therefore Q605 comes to 20.5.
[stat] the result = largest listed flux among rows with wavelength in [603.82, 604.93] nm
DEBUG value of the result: 21.4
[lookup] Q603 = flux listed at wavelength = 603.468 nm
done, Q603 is 18.8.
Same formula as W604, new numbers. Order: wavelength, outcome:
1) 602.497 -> 19.3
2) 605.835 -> 19.4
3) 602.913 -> 19.2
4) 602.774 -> 19.3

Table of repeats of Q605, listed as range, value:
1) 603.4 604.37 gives 18.8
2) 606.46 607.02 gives 19.4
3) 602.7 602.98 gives 19.2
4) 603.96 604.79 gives 20.2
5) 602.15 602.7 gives 19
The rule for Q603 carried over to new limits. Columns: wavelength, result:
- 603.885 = 20.7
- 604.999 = 20.8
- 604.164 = 21.1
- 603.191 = 18.7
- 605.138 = 20.8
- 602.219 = 19.3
